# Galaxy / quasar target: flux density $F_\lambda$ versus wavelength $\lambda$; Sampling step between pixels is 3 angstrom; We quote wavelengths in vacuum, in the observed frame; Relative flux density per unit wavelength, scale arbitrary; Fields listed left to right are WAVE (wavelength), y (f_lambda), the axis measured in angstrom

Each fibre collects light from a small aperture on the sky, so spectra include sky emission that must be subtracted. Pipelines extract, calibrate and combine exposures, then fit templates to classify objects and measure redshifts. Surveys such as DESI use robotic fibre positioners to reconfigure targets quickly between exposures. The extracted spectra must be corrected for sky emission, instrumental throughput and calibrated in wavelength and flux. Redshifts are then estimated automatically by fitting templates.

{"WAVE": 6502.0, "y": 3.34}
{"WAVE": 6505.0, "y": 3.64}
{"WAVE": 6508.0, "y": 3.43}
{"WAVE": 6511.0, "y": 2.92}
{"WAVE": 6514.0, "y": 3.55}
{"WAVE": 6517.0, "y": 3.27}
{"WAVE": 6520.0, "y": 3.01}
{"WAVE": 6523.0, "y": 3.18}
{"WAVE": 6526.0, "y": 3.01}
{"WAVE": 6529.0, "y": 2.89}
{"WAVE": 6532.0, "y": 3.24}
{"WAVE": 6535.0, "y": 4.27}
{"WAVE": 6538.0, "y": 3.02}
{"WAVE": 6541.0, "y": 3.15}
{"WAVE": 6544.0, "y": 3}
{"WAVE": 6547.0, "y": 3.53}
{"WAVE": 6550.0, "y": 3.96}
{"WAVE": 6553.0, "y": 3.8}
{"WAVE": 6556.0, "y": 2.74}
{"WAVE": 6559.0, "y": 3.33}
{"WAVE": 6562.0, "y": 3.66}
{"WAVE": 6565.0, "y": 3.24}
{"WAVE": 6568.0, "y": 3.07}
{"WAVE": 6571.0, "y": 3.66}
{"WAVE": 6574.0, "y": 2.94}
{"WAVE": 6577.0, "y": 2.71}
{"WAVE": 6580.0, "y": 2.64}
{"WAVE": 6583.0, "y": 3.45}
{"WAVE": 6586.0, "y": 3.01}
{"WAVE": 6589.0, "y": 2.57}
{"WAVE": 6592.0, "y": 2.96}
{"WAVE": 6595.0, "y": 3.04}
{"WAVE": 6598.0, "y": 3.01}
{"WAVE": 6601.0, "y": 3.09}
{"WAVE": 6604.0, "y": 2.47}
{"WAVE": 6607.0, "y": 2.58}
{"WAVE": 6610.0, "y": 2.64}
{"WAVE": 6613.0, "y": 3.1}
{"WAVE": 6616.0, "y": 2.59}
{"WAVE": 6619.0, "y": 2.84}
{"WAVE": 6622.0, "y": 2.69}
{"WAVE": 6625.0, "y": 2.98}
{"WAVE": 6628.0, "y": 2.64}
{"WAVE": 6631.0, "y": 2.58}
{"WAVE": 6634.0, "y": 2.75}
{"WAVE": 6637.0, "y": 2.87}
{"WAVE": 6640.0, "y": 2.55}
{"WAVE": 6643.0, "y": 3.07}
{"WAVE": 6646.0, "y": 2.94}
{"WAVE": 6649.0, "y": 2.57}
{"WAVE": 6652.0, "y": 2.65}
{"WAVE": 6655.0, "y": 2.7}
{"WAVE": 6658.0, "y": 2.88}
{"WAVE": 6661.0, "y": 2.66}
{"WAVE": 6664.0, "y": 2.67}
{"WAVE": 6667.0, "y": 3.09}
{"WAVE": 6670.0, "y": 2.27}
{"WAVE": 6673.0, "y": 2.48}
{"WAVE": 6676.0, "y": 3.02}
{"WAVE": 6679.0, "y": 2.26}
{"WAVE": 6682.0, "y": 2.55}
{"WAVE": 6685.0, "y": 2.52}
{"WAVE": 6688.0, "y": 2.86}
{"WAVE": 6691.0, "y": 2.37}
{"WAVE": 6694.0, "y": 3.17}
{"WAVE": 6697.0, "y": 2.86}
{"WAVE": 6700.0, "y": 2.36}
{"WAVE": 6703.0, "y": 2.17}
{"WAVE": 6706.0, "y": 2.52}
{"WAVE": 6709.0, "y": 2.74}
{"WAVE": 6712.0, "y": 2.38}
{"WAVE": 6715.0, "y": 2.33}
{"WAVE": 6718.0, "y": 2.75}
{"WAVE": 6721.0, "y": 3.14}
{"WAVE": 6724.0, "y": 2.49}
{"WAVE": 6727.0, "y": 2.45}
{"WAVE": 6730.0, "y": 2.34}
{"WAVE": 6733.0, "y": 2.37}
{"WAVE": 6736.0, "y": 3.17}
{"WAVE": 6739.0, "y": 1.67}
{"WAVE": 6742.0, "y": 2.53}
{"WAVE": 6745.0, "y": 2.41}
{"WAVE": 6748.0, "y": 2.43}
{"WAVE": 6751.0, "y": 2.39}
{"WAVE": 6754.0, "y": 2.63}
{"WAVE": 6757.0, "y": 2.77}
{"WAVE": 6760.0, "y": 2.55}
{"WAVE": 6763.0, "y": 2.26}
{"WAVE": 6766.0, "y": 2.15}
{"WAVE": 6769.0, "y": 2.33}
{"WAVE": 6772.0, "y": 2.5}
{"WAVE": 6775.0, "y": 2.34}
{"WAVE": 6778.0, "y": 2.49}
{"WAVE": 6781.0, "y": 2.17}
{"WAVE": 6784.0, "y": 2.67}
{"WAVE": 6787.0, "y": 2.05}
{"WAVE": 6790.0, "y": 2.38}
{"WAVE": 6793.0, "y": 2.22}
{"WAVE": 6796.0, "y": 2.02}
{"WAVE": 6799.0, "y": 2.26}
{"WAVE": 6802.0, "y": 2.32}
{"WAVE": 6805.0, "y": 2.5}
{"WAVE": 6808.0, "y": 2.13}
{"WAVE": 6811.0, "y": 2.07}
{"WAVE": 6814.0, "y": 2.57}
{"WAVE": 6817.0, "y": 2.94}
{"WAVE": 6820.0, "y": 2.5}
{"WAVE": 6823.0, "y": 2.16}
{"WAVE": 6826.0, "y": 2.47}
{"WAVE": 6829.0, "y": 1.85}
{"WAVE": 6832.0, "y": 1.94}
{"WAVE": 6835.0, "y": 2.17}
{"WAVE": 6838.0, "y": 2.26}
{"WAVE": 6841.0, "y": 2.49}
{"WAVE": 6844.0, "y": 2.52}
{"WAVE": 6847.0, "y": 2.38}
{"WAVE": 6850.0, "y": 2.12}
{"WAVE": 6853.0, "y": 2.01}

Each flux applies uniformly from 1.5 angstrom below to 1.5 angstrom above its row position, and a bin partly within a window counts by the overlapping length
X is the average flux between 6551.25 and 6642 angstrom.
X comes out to 2.94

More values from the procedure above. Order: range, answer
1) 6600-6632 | 2.74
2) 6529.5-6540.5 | 3.42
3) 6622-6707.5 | 2.68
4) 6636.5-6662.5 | 2.76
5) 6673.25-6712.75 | 2.6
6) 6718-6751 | 2.51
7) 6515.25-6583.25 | 3.25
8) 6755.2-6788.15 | 2.39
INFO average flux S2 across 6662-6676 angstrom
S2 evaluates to 2.67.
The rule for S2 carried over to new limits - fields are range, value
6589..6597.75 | 2.93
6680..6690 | 2.61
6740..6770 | 2.43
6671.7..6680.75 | 2.59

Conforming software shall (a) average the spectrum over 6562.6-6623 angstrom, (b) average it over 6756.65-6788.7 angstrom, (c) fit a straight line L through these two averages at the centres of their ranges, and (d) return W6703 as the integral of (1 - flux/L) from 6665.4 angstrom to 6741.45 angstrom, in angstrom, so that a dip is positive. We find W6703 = 0.5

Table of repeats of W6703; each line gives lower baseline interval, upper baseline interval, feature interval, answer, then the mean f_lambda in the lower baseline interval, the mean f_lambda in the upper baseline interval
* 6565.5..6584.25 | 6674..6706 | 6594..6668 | 1.7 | 3.08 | 2.61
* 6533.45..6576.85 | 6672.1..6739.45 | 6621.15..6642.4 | 1.6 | 3.36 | 2.58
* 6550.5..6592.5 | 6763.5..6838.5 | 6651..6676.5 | 1.0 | 3.15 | 2.3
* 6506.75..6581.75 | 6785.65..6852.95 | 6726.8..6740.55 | 1.0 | 3.25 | 2.28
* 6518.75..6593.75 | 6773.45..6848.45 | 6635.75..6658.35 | 0.9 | 3.2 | 2.31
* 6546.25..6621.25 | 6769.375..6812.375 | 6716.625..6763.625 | -0.8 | 3.06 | 2.3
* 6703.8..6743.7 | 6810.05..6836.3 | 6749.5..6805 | 0.9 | 2.52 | 2.3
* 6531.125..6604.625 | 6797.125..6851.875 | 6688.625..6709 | 1.1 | 3.19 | 2.31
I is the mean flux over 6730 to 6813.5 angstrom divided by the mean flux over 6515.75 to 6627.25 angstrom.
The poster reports 0.77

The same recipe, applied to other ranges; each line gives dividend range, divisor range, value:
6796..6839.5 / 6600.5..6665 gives 0.83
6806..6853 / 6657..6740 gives 0.89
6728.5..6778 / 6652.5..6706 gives 0.92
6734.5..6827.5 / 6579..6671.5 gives 0.86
